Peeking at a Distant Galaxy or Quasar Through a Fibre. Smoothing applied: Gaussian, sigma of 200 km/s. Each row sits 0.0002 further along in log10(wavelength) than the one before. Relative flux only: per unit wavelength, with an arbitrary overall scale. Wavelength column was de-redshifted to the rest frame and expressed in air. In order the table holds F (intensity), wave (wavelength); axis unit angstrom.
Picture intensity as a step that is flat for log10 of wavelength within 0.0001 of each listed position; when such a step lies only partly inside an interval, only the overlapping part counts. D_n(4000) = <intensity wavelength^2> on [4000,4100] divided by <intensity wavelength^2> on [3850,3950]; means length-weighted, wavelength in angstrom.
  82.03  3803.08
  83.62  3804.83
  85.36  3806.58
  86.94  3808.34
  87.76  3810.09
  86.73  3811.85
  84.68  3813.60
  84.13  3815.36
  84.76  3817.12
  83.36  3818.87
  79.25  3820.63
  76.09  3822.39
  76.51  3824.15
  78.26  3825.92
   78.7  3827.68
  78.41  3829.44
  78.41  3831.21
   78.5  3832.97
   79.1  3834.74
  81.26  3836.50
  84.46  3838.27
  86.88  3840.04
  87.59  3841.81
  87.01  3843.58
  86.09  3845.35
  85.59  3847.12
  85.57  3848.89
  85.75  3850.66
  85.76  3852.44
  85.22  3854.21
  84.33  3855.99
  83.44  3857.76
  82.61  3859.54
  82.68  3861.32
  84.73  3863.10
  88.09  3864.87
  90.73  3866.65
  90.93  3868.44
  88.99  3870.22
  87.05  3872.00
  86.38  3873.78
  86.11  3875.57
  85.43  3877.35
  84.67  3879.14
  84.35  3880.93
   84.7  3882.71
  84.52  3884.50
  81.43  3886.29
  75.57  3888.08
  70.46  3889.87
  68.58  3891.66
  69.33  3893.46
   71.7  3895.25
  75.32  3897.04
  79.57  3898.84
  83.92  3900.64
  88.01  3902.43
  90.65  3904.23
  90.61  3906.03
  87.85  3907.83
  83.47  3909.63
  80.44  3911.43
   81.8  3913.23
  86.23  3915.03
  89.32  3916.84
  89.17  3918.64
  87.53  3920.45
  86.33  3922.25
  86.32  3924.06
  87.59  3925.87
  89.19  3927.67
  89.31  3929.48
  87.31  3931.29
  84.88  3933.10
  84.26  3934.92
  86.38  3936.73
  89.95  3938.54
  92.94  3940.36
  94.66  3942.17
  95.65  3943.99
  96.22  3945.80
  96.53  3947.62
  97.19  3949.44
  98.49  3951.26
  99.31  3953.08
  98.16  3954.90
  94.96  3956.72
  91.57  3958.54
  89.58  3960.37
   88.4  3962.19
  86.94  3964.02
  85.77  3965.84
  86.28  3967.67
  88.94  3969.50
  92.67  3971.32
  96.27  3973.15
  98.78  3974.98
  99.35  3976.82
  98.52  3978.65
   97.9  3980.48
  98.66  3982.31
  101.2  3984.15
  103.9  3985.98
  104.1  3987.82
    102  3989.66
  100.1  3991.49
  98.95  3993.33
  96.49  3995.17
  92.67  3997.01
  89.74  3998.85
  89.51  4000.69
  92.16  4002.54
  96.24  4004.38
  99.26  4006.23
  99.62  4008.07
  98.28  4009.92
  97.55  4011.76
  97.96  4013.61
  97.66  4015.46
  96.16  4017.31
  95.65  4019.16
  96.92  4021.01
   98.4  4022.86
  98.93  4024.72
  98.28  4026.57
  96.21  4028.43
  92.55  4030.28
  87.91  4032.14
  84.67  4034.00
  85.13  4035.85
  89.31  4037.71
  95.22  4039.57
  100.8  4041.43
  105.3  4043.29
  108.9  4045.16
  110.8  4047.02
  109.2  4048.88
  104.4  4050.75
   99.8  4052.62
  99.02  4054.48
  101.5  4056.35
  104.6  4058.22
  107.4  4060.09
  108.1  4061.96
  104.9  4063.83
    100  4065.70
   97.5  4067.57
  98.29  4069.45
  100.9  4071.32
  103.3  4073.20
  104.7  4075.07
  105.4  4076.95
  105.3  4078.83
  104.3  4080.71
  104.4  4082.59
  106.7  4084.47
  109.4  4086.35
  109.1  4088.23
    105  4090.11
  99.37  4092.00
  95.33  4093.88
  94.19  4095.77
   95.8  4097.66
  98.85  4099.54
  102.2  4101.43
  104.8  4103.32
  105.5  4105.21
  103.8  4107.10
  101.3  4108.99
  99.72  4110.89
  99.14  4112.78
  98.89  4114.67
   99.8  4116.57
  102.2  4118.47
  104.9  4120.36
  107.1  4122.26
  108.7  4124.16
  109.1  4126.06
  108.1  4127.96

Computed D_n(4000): 1.26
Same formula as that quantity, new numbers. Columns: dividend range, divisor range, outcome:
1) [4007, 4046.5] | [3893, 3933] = 1.20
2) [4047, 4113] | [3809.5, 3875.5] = 1.38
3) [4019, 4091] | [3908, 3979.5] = 1.18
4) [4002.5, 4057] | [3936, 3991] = 1.06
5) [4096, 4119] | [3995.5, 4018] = 1.11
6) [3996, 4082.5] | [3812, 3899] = 1.32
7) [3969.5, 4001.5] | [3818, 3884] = 1.24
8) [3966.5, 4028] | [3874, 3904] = 1.28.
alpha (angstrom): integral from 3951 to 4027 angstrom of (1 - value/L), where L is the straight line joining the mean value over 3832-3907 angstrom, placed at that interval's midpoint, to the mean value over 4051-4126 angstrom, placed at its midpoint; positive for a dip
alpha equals -1.7 angstrom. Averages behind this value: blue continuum 83.4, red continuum 103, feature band 96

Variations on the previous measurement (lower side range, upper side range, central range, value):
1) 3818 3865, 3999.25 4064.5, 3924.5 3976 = 0.0 angstrom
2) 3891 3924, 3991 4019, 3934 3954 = -1.3 angstrom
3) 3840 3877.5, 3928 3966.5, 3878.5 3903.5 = 2.7 angstrom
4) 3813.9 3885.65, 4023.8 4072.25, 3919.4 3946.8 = 0.4 angstrom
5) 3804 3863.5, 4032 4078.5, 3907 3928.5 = 0.9 angstrom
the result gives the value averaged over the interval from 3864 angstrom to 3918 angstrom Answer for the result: 83.2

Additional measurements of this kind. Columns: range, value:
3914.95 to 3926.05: 87.5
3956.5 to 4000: 95.1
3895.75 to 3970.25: 88.9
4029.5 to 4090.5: 102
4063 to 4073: 100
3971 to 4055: 97.7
